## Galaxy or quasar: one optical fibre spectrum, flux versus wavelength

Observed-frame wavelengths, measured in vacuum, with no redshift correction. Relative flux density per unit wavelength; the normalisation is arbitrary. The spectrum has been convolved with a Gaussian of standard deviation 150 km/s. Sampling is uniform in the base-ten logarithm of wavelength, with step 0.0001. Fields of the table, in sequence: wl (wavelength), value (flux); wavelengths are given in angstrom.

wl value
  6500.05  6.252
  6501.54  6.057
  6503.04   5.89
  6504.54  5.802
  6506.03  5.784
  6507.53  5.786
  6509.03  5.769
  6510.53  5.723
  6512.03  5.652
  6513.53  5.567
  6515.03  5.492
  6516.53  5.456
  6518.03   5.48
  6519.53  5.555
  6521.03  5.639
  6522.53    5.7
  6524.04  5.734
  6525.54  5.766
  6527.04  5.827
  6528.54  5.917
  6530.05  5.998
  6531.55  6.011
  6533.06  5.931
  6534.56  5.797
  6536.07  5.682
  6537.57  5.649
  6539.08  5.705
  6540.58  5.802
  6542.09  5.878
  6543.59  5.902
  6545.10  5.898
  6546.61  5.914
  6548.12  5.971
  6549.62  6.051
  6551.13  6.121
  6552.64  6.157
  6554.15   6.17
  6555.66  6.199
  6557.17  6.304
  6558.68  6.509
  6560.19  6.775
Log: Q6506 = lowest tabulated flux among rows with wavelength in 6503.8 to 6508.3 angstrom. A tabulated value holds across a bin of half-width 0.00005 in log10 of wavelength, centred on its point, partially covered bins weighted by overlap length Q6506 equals 5.784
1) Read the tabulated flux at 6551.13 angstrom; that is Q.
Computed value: 6.121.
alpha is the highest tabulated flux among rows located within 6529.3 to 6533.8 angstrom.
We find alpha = 6.011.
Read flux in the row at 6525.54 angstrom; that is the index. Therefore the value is 5.766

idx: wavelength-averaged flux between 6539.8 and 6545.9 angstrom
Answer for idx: 5.87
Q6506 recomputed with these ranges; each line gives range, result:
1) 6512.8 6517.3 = 5.456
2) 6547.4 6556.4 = 5.971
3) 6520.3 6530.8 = 5.639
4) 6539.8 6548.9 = 5.802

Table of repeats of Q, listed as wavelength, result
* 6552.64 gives 6.157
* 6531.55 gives 6.011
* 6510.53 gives 5.723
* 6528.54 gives 5.917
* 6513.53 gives 5.567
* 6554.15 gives 6.17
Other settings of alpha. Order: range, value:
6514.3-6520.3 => 5.555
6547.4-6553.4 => 6.157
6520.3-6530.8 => 5.998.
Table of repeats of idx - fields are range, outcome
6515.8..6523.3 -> 5.56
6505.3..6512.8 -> 5.74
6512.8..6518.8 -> 5.5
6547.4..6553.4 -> 6.08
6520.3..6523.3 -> 5.66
